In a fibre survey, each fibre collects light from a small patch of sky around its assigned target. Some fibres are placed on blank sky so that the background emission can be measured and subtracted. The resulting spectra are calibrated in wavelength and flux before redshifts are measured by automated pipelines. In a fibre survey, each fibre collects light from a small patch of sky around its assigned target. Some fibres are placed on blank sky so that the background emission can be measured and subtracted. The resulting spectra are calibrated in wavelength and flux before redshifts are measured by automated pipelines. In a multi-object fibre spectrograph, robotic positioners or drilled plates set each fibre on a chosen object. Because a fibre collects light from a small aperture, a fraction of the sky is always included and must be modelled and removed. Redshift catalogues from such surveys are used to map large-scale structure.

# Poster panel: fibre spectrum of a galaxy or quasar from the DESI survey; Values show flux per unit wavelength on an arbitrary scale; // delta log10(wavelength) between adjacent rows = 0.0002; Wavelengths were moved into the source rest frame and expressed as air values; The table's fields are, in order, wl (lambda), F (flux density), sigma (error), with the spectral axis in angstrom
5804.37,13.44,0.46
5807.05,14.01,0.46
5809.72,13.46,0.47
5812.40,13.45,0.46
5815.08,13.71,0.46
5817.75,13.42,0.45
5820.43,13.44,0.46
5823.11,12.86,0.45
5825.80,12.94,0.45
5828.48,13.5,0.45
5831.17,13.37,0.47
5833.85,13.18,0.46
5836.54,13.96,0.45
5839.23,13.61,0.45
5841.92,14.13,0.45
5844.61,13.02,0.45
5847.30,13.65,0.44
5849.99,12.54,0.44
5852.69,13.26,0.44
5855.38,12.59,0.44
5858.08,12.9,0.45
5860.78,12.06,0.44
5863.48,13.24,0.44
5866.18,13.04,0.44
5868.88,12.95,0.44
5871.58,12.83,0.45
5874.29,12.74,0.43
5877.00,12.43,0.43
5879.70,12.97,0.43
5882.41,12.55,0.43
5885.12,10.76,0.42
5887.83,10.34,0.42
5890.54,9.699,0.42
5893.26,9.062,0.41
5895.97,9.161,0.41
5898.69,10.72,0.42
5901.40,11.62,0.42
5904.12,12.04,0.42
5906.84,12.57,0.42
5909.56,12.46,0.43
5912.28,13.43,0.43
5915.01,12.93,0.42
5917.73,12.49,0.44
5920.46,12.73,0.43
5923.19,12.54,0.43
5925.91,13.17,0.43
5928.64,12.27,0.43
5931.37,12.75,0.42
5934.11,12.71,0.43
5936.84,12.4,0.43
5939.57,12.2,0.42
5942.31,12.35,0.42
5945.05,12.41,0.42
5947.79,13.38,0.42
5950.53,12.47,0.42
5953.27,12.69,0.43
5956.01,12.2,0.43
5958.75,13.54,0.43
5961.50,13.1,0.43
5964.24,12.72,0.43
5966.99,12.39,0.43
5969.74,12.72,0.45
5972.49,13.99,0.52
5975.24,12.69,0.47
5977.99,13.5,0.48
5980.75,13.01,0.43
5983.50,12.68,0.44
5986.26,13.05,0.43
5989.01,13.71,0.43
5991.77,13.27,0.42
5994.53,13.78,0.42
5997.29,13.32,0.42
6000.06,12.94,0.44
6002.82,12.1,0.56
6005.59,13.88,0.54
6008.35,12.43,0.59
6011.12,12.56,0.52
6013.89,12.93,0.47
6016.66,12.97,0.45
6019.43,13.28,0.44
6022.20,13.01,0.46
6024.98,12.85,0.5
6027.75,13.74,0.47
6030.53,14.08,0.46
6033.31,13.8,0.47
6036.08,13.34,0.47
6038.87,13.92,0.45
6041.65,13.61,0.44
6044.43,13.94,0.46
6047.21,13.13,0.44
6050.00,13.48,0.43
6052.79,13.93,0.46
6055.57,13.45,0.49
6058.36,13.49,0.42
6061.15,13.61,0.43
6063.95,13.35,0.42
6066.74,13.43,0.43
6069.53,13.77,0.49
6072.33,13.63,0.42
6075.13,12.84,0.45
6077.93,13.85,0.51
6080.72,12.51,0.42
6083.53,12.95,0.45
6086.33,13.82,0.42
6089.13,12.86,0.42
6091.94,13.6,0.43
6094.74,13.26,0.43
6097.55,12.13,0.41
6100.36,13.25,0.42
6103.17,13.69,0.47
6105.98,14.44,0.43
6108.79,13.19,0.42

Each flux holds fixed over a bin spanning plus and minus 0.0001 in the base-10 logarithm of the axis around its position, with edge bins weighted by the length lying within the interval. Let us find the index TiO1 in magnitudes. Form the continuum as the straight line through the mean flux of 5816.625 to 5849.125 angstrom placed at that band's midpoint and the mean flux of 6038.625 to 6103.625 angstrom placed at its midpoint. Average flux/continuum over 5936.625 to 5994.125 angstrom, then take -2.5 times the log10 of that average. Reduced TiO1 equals 0.04 mag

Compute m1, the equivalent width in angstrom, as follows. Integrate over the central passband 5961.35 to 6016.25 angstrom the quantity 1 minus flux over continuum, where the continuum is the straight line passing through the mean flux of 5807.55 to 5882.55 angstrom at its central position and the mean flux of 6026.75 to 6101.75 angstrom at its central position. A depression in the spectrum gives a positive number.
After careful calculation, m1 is 1.24 angstrom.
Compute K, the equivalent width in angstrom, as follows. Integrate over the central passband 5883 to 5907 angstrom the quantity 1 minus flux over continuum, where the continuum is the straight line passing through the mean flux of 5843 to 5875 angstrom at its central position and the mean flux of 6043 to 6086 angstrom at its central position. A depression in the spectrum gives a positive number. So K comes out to 4.4 angstrom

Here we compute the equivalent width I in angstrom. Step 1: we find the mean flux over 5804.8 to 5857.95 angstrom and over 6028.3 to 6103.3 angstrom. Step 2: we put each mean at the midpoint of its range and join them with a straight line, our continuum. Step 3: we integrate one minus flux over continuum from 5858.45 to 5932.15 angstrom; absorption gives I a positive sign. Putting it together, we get 7.3 angstrom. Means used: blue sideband 13.4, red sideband 13.4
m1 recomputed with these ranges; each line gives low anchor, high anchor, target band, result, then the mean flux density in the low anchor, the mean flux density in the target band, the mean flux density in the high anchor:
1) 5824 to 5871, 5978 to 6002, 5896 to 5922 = 1.99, 13.2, 12.2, 13.2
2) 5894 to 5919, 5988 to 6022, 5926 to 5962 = -0.96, 11.9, 12.7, 13.1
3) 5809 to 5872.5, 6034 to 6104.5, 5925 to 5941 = 0.87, 13.2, 12.6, 13.4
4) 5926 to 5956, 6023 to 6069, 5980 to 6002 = -0.26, 12.6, 13.2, 13.6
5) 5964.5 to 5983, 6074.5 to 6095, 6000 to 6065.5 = -1.04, 13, 13.3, 13.2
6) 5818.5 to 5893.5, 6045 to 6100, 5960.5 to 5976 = 0.09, 12.7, 12.9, 13.3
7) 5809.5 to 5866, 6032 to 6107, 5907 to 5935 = 1.21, 13.2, 12.7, 13.4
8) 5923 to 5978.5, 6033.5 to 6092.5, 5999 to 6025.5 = 0.50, 12.8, 12.9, 13.5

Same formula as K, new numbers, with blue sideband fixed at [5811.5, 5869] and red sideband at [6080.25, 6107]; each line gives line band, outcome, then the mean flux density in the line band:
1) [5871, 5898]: 4.2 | 11.2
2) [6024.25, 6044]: -0.6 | 13.7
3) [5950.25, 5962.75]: 0.4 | 12.8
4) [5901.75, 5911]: 0.7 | 12.3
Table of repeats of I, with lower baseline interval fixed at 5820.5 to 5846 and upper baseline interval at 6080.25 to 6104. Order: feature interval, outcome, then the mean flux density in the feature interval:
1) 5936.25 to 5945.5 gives 0.7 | 12.3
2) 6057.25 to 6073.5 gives -0.5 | 13.5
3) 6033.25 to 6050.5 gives -0.5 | 13.6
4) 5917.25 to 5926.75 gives 0.4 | 12.7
